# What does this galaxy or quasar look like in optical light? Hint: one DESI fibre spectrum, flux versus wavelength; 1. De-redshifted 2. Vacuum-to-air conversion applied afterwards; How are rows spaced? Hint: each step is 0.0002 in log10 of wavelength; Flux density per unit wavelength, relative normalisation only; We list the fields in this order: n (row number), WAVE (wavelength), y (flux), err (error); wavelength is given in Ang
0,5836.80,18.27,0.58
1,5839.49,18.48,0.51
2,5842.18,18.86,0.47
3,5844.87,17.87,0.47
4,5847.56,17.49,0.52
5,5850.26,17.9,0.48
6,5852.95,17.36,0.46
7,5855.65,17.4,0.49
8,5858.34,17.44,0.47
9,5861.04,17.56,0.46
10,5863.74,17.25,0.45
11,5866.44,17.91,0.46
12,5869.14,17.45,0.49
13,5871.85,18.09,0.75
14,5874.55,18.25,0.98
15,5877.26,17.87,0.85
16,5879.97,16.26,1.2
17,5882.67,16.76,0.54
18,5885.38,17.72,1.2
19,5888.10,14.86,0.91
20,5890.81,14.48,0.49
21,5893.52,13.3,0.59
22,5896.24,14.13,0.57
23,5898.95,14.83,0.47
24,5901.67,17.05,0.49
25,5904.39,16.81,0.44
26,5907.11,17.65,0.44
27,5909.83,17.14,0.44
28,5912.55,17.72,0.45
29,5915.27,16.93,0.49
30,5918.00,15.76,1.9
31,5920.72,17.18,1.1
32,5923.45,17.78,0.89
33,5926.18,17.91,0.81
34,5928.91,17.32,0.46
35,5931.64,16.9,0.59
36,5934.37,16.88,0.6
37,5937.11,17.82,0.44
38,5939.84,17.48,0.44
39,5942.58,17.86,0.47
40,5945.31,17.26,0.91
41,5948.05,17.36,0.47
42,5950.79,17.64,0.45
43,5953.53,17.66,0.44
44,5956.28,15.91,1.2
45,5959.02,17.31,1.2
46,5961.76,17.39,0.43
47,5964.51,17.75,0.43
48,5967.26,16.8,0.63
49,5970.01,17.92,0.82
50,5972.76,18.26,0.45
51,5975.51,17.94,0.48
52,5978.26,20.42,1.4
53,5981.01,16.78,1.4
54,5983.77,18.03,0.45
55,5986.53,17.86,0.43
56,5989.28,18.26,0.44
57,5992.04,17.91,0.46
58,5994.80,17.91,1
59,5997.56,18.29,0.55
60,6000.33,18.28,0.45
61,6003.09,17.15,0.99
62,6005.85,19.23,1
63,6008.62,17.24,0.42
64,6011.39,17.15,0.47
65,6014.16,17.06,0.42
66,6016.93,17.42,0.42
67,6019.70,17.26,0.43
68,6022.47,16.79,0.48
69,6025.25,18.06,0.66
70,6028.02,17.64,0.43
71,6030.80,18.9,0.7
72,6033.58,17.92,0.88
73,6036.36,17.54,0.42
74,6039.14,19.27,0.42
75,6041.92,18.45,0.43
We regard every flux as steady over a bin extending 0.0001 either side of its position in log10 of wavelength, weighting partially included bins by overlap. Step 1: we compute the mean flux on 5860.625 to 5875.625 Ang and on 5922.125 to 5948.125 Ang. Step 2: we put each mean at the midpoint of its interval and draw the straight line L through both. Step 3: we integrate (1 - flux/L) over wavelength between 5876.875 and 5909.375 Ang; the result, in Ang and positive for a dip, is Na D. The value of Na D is 3.1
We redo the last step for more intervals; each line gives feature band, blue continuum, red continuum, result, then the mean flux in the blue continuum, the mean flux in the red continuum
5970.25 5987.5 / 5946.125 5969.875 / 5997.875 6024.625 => -0.82 Ang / 17.3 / 17.6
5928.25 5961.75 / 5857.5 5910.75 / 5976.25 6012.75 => 0.22 Ang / 16.6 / 18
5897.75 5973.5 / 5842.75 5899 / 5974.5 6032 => 0.57 Ang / 16.8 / 17.9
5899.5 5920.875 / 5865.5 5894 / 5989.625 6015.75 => 0.06 Ang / 16.7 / 17.8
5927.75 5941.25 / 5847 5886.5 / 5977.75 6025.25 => 0.28 Ang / 17.5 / 17.8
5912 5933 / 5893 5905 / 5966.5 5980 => -1.23 Ang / 15.3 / 18.3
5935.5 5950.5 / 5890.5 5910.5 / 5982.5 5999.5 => -0.68 Ang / 15.7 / 18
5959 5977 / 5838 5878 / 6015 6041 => 0.18 Ang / 17.8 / 17.9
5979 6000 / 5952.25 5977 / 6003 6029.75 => -0.57 Ang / 17.4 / 17.5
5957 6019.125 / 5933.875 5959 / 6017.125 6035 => -0.94 Ang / 17.3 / 17.7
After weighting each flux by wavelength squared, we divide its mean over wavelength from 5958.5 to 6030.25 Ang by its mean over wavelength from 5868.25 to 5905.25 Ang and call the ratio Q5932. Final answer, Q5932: 1.14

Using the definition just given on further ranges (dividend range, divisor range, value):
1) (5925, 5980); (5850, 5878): 1.03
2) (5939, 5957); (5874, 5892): 1.07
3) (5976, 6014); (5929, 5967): 1.06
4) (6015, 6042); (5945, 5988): 1.03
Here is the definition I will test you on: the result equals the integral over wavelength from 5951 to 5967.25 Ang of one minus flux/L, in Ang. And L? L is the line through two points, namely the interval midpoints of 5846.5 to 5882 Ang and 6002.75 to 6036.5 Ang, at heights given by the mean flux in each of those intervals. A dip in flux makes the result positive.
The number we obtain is 0.4 Ang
